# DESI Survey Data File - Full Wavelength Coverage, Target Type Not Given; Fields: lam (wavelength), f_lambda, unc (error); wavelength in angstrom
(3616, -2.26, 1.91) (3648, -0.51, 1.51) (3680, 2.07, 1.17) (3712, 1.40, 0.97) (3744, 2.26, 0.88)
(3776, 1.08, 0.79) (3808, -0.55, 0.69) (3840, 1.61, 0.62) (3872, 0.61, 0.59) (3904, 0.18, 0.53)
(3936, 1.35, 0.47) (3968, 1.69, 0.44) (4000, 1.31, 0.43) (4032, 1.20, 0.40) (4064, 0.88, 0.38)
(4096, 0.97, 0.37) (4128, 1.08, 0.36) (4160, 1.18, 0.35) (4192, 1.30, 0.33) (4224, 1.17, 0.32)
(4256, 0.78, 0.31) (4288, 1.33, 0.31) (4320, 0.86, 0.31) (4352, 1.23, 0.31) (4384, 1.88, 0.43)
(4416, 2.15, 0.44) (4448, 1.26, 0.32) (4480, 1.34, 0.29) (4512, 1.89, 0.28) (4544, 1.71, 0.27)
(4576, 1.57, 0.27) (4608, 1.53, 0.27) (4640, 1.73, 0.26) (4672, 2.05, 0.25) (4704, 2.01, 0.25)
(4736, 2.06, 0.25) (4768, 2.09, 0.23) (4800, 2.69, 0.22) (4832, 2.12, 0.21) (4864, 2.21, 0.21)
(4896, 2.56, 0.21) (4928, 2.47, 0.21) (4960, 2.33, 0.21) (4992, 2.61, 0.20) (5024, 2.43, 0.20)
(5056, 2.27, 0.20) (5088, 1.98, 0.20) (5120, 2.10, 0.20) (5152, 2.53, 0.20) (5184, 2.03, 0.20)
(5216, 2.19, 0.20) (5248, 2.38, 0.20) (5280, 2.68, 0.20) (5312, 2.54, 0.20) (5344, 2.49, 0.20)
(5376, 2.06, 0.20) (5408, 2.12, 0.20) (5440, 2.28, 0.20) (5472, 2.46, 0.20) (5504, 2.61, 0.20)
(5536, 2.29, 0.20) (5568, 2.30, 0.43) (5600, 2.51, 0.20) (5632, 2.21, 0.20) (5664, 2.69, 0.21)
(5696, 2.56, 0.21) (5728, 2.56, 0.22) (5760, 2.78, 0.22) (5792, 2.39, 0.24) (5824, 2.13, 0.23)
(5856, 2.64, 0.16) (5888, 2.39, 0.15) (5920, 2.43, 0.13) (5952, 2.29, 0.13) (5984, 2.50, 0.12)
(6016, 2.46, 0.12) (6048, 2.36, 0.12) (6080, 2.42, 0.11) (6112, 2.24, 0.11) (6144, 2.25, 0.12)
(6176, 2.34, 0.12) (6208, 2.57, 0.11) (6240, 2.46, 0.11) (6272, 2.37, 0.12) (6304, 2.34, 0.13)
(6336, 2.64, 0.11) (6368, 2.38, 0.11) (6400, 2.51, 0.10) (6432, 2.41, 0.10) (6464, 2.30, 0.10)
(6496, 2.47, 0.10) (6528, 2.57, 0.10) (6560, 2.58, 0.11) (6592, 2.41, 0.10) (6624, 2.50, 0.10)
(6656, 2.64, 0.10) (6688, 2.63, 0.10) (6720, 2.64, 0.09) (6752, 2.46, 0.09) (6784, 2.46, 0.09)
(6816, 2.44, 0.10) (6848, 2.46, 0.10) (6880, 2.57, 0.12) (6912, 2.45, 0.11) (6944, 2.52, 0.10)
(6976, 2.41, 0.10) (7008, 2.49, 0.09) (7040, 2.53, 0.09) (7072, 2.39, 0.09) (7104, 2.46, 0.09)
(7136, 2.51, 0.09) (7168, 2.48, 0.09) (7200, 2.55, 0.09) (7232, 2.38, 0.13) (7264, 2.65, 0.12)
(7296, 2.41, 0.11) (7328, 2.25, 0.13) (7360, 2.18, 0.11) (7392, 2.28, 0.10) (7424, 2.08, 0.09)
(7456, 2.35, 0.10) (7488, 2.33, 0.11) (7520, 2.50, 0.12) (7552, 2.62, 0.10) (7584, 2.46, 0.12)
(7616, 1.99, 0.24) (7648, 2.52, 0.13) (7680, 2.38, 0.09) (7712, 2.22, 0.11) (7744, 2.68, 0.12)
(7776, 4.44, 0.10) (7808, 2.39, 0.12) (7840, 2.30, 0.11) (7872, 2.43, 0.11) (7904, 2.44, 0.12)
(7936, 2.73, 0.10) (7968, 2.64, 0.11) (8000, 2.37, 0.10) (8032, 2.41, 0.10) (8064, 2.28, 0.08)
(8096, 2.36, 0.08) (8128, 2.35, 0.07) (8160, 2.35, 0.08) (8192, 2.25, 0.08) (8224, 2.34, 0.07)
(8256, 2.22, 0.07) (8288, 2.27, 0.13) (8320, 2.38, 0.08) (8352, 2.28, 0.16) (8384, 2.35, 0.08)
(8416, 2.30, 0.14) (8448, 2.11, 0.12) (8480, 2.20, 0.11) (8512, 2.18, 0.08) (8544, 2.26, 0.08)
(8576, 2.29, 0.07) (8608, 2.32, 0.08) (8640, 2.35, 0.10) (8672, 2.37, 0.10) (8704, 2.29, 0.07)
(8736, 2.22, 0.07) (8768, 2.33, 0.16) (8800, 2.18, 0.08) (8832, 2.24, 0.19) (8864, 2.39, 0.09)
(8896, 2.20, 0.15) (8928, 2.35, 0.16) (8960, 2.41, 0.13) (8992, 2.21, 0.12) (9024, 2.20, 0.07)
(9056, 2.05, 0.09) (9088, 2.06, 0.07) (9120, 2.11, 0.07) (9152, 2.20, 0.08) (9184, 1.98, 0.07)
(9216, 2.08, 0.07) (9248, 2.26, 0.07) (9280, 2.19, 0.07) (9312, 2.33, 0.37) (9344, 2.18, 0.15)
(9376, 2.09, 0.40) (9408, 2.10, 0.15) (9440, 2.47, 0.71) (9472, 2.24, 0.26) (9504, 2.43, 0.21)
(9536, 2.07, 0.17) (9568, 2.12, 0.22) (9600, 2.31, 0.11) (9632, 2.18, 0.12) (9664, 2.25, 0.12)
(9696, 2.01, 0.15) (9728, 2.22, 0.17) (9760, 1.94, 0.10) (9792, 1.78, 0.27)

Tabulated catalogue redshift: 0.182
